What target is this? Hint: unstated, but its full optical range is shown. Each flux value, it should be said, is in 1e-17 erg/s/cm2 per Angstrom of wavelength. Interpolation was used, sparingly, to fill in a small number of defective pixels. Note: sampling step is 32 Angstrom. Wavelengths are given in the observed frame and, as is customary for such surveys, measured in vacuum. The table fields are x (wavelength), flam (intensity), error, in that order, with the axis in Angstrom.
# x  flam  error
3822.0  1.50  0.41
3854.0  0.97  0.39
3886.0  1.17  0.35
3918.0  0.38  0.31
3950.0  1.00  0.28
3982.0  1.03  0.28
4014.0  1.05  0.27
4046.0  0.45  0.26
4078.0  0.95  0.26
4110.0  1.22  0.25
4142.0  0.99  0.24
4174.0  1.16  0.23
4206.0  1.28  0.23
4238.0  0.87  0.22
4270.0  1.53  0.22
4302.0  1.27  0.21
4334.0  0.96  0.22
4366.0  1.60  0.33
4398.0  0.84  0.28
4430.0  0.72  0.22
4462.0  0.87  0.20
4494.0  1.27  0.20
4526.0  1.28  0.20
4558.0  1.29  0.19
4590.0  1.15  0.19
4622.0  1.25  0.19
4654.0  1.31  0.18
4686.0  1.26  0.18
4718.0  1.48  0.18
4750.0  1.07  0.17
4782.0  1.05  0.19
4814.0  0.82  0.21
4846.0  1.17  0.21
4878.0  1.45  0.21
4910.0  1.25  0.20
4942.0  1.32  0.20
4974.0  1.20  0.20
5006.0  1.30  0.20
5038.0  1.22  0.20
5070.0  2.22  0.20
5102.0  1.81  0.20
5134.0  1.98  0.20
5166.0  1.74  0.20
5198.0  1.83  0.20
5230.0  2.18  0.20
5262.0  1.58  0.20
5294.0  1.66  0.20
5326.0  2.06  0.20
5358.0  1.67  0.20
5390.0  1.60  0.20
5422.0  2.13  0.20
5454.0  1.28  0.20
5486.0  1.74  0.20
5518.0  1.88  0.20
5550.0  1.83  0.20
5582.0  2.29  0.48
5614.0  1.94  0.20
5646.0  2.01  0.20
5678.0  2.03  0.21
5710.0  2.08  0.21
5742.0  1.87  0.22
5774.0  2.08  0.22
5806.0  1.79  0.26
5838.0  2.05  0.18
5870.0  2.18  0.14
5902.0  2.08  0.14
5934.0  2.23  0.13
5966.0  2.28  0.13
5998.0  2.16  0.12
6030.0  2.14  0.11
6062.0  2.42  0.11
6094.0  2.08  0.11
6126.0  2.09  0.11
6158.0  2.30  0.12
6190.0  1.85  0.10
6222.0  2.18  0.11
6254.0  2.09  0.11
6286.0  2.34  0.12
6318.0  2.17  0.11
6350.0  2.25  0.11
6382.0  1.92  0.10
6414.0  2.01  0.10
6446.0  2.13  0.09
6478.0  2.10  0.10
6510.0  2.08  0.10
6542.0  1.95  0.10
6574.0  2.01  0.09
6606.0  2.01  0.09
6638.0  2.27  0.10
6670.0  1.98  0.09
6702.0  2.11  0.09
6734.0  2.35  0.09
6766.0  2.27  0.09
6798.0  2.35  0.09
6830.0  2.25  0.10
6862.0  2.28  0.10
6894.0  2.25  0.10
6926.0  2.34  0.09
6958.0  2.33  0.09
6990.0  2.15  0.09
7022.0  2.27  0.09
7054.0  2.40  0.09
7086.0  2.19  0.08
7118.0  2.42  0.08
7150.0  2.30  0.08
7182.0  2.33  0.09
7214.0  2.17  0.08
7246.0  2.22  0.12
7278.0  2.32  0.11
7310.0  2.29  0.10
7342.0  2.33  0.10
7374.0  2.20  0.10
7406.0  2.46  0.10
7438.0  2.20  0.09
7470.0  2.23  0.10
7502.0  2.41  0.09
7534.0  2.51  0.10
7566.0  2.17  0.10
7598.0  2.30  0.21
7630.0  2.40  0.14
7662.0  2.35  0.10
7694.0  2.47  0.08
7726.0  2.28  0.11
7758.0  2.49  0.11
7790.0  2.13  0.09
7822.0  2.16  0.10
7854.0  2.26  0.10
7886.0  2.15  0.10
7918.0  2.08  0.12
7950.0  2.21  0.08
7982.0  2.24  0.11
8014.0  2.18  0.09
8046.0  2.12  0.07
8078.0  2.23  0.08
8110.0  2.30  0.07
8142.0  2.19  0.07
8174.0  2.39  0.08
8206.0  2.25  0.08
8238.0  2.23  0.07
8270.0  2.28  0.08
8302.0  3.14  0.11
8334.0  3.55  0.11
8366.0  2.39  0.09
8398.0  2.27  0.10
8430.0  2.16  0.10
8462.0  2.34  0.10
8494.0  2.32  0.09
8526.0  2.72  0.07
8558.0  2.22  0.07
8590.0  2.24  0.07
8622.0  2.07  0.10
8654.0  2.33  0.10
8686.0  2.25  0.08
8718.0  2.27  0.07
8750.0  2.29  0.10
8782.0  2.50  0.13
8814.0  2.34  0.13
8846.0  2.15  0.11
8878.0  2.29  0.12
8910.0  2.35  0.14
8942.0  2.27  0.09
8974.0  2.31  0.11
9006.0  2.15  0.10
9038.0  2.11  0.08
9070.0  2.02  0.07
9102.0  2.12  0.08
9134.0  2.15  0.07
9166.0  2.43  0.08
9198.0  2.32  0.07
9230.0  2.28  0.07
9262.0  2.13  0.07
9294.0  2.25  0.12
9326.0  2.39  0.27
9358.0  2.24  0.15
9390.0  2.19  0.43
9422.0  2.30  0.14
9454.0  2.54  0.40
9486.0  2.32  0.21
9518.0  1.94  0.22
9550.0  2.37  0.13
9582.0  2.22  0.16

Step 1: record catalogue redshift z 0.267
